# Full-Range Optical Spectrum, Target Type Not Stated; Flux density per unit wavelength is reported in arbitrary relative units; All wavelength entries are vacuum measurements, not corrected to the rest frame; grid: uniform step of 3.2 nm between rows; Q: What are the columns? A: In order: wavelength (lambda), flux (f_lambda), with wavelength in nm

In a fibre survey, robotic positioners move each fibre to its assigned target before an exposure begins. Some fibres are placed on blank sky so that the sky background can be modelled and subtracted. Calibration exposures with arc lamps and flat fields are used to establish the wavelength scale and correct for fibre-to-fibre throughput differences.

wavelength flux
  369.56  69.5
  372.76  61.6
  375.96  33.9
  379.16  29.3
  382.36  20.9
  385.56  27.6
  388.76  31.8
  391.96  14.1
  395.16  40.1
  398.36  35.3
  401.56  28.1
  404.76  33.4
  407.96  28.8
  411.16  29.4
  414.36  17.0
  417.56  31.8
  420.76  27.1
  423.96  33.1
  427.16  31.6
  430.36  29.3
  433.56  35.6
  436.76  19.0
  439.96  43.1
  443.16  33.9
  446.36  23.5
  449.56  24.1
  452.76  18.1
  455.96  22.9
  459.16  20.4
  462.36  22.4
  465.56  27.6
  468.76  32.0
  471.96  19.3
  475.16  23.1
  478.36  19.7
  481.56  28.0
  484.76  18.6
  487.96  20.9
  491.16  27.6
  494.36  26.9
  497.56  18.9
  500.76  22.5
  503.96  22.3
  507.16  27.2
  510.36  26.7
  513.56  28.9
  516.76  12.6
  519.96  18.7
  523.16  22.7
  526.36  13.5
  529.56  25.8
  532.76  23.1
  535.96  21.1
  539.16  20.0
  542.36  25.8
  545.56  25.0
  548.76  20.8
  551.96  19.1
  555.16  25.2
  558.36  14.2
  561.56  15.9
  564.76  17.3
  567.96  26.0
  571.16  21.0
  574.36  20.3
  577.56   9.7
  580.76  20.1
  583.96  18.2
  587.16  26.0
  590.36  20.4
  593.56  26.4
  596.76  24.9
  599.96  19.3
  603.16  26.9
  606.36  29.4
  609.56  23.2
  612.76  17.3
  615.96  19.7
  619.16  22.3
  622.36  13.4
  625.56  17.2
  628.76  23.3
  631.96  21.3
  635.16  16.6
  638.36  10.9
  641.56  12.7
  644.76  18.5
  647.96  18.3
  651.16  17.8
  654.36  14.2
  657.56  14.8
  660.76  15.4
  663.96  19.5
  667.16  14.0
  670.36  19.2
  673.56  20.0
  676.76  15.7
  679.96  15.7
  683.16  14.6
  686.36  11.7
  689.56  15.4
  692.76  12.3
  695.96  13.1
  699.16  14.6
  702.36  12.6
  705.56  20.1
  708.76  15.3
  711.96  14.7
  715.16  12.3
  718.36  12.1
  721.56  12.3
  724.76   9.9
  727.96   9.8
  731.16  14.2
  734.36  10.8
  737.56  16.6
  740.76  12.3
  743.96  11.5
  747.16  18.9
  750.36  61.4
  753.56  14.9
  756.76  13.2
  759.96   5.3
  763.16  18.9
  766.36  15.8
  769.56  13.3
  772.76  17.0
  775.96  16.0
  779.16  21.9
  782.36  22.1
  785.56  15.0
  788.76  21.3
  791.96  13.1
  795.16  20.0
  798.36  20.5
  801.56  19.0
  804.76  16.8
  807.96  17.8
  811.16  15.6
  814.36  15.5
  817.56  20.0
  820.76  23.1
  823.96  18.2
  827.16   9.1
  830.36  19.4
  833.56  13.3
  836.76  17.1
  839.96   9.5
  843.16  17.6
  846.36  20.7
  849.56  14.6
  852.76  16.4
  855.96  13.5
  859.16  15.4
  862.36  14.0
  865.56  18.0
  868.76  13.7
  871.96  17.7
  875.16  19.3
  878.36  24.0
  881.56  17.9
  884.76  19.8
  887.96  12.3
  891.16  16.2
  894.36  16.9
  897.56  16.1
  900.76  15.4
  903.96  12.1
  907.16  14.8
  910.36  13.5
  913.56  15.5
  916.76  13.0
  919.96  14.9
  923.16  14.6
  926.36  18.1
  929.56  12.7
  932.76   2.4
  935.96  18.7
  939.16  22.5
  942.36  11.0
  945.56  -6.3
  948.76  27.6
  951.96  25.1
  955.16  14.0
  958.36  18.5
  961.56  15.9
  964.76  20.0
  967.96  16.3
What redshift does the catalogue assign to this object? 1.012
